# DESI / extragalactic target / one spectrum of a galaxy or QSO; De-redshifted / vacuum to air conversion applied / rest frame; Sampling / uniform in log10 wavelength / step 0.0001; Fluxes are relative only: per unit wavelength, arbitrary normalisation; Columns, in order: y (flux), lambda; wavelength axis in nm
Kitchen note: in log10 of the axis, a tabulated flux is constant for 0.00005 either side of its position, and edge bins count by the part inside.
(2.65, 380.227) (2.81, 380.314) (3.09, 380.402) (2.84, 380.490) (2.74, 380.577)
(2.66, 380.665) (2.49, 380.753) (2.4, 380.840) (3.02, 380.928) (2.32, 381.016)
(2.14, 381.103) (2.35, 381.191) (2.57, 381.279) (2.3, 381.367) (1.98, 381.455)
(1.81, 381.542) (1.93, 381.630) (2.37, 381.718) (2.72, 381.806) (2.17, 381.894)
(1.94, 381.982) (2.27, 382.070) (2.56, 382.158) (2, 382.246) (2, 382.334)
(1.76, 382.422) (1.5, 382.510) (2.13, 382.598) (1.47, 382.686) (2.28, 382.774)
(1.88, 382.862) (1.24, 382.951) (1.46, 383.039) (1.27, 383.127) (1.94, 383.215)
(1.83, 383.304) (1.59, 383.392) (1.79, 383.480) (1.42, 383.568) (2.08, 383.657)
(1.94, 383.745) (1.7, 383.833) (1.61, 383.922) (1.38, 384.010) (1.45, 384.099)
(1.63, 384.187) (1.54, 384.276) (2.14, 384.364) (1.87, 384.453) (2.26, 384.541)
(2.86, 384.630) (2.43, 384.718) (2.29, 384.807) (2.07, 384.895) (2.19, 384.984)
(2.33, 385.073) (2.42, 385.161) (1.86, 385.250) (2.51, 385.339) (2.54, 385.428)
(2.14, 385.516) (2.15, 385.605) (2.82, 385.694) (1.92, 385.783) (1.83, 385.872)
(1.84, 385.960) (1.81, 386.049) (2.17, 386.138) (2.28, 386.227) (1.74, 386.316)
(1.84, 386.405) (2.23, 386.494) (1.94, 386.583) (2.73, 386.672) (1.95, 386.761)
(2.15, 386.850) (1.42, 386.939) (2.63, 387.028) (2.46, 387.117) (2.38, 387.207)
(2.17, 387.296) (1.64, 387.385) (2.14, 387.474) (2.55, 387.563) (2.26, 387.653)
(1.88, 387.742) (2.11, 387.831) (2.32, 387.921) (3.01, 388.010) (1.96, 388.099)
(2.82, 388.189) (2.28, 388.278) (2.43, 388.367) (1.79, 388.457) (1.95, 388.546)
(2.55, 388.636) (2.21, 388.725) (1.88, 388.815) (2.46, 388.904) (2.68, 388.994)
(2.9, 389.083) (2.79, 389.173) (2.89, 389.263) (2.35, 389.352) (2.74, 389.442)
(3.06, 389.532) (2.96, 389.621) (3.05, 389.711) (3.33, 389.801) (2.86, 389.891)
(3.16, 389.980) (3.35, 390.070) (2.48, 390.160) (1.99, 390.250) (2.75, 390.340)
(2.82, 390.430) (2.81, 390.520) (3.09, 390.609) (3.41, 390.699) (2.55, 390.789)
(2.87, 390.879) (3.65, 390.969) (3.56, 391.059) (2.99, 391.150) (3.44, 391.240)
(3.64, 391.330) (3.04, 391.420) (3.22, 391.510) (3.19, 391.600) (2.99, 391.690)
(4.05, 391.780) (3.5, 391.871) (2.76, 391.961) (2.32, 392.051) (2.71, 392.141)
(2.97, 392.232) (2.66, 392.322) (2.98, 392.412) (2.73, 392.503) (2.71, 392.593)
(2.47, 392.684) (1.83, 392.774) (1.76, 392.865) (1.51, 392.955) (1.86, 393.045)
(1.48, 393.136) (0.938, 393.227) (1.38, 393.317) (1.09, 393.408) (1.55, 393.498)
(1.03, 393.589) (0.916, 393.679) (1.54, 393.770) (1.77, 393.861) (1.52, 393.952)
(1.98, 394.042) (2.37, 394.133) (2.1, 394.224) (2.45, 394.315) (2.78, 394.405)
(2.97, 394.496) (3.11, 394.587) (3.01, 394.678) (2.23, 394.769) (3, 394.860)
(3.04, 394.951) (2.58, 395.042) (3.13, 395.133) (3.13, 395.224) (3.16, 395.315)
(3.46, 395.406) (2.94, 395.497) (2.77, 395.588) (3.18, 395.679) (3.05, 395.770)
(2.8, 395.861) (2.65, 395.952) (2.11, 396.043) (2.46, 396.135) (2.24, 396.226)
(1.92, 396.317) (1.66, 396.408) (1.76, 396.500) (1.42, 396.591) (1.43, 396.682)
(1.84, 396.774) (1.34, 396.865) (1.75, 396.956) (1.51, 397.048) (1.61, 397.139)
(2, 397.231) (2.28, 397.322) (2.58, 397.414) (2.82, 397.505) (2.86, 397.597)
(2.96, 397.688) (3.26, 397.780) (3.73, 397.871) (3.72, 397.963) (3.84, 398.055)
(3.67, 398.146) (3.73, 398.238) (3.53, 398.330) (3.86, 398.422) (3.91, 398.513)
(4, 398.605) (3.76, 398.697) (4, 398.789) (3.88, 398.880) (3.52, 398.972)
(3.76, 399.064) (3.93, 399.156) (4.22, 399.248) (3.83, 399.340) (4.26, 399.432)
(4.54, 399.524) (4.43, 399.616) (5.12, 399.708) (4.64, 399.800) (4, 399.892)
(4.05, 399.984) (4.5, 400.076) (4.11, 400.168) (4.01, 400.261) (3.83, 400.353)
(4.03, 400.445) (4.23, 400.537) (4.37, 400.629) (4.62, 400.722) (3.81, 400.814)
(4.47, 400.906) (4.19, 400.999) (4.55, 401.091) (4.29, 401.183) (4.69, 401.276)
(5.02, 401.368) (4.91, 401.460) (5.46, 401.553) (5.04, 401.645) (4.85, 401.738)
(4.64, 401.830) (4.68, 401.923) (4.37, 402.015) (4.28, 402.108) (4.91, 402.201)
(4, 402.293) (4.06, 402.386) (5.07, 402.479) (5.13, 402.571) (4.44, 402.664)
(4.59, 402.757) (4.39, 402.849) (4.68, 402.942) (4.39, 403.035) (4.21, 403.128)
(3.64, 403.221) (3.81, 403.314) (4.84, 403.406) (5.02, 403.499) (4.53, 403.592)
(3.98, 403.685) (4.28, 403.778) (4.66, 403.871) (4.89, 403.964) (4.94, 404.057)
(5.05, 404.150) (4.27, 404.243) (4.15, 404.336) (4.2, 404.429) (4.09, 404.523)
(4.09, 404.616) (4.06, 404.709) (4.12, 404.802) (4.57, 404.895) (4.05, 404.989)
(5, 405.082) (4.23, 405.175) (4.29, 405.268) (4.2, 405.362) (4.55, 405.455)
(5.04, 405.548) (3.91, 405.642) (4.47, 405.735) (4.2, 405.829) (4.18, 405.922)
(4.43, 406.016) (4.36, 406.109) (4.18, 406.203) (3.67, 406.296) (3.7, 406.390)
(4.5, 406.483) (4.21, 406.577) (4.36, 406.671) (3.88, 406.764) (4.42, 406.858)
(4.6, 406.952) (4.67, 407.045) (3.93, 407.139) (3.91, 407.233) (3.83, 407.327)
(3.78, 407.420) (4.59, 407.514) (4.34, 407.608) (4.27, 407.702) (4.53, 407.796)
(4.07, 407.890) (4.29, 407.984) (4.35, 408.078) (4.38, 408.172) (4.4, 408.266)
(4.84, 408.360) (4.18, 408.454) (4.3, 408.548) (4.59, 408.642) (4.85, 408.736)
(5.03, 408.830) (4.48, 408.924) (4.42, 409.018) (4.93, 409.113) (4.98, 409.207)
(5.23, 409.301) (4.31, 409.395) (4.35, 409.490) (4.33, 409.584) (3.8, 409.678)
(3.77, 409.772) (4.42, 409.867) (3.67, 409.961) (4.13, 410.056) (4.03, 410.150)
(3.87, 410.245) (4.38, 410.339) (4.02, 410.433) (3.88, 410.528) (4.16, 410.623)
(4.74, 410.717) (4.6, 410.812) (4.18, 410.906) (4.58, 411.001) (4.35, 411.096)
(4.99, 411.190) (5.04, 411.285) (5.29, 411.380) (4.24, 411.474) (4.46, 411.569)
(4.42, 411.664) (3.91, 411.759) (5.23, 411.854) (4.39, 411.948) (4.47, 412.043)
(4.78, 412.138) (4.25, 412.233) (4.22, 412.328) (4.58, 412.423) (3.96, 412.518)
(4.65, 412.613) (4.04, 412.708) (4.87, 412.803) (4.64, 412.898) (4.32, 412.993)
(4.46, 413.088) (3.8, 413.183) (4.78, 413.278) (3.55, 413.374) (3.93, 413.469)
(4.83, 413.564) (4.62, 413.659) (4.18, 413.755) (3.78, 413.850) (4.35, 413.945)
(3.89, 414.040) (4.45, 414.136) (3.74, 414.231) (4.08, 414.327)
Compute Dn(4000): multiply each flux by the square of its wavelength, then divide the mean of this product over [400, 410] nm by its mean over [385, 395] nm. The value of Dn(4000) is 1.95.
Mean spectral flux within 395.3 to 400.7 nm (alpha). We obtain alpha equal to 3.24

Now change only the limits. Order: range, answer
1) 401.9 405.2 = 4.44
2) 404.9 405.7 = 4.42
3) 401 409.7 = 4.43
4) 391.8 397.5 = 2.27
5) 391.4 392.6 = 3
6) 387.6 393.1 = 2.71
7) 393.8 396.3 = 2.65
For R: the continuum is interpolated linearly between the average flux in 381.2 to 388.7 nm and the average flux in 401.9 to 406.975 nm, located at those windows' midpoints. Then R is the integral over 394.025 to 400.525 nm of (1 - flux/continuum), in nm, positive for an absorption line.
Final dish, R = 0.81 nm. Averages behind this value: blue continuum 2.07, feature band 3.11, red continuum 4.38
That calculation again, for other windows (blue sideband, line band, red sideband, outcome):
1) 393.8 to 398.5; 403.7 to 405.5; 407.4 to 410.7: -0.31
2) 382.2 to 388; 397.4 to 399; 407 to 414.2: -0.16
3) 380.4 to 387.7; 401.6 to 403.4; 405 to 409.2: -0.27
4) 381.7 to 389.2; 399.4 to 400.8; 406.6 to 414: -0.35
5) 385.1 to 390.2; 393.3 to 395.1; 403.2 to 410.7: 0.54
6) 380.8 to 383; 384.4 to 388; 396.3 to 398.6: 0.12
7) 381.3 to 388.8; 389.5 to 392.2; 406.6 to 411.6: -0.45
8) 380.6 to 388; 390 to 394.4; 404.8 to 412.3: 0.50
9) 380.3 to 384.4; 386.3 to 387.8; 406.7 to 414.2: 0.19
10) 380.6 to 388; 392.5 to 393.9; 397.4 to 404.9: 0.69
